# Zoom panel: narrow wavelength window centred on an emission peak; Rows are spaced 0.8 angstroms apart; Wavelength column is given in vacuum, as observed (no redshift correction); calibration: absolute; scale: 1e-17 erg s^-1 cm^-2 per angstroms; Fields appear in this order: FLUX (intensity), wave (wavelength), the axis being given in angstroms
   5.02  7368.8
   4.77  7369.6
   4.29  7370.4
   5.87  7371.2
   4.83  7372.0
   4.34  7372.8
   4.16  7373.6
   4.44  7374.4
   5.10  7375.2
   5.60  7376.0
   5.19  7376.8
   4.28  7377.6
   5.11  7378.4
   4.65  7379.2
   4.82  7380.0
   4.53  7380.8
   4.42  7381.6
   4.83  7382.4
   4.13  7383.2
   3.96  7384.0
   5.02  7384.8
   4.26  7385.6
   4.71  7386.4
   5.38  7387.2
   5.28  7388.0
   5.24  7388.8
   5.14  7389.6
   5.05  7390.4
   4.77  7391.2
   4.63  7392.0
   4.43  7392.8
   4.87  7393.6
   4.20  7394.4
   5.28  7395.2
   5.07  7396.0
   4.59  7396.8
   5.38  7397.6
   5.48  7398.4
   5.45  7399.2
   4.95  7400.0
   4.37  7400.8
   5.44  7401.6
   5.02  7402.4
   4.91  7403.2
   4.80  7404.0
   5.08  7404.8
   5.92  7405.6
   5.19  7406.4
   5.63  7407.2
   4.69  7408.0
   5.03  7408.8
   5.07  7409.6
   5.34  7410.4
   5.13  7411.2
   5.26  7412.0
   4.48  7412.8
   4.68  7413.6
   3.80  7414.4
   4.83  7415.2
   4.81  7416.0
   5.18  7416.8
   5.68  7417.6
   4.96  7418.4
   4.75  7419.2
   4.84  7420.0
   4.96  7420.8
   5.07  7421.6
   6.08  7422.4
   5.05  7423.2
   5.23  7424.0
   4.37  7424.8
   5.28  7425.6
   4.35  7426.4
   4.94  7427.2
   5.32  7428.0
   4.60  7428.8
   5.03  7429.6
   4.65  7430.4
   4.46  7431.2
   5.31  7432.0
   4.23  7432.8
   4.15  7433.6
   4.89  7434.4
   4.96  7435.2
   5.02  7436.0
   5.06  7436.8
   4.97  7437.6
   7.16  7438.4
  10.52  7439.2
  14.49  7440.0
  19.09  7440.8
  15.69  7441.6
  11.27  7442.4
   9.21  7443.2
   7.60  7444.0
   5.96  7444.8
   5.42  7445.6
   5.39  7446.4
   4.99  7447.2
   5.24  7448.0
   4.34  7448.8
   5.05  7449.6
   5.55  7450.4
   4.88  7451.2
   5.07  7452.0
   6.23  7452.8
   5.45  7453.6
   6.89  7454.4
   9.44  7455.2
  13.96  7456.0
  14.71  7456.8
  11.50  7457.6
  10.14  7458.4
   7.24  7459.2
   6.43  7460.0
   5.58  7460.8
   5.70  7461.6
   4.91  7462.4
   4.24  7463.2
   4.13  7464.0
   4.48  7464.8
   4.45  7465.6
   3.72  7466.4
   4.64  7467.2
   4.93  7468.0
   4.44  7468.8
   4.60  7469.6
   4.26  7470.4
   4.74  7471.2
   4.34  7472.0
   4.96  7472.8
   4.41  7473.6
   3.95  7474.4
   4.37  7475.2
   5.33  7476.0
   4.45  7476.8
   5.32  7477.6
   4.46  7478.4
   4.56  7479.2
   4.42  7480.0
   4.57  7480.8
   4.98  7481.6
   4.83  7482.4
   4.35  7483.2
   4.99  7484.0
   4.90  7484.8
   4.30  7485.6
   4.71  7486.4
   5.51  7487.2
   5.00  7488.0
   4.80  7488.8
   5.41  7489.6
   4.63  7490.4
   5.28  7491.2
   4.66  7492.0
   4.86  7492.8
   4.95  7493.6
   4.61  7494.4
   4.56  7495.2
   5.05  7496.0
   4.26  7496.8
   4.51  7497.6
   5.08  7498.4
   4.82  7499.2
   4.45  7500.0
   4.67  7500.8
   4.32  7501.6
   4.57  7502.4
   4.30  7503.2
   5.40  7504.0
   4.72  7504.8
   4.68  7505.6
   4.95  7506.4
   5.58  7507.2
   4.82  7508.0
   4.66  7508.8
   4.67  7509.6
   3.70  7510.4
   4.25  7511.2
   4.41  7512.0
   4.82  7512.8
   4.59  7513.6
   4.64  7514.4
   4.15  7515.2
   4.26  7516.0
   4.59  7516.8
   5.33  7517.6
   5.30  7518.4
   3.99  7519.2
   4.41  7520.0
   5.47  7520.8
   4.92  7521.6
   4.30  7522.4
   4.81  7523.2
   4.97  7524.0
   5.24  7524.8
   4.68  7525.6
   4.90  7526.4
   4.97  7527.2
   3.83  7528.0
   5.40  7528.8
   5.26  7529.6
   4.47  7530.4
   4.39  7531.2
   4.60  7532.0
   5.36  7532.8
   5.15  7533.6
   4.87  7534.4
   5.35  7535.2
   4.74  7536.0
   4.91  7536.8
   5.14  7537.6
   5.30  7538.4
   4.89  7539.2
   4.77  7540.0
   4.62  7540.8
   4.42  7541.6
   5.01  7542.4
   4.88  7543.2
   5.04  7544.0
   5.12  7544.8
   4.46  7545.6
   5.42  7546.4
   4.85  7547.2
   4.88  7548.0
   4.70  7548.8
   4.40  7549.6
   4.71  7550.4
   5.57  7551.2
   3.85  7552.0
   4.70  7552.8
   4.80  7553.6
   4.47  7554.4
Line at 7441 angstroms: [S II] 6716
